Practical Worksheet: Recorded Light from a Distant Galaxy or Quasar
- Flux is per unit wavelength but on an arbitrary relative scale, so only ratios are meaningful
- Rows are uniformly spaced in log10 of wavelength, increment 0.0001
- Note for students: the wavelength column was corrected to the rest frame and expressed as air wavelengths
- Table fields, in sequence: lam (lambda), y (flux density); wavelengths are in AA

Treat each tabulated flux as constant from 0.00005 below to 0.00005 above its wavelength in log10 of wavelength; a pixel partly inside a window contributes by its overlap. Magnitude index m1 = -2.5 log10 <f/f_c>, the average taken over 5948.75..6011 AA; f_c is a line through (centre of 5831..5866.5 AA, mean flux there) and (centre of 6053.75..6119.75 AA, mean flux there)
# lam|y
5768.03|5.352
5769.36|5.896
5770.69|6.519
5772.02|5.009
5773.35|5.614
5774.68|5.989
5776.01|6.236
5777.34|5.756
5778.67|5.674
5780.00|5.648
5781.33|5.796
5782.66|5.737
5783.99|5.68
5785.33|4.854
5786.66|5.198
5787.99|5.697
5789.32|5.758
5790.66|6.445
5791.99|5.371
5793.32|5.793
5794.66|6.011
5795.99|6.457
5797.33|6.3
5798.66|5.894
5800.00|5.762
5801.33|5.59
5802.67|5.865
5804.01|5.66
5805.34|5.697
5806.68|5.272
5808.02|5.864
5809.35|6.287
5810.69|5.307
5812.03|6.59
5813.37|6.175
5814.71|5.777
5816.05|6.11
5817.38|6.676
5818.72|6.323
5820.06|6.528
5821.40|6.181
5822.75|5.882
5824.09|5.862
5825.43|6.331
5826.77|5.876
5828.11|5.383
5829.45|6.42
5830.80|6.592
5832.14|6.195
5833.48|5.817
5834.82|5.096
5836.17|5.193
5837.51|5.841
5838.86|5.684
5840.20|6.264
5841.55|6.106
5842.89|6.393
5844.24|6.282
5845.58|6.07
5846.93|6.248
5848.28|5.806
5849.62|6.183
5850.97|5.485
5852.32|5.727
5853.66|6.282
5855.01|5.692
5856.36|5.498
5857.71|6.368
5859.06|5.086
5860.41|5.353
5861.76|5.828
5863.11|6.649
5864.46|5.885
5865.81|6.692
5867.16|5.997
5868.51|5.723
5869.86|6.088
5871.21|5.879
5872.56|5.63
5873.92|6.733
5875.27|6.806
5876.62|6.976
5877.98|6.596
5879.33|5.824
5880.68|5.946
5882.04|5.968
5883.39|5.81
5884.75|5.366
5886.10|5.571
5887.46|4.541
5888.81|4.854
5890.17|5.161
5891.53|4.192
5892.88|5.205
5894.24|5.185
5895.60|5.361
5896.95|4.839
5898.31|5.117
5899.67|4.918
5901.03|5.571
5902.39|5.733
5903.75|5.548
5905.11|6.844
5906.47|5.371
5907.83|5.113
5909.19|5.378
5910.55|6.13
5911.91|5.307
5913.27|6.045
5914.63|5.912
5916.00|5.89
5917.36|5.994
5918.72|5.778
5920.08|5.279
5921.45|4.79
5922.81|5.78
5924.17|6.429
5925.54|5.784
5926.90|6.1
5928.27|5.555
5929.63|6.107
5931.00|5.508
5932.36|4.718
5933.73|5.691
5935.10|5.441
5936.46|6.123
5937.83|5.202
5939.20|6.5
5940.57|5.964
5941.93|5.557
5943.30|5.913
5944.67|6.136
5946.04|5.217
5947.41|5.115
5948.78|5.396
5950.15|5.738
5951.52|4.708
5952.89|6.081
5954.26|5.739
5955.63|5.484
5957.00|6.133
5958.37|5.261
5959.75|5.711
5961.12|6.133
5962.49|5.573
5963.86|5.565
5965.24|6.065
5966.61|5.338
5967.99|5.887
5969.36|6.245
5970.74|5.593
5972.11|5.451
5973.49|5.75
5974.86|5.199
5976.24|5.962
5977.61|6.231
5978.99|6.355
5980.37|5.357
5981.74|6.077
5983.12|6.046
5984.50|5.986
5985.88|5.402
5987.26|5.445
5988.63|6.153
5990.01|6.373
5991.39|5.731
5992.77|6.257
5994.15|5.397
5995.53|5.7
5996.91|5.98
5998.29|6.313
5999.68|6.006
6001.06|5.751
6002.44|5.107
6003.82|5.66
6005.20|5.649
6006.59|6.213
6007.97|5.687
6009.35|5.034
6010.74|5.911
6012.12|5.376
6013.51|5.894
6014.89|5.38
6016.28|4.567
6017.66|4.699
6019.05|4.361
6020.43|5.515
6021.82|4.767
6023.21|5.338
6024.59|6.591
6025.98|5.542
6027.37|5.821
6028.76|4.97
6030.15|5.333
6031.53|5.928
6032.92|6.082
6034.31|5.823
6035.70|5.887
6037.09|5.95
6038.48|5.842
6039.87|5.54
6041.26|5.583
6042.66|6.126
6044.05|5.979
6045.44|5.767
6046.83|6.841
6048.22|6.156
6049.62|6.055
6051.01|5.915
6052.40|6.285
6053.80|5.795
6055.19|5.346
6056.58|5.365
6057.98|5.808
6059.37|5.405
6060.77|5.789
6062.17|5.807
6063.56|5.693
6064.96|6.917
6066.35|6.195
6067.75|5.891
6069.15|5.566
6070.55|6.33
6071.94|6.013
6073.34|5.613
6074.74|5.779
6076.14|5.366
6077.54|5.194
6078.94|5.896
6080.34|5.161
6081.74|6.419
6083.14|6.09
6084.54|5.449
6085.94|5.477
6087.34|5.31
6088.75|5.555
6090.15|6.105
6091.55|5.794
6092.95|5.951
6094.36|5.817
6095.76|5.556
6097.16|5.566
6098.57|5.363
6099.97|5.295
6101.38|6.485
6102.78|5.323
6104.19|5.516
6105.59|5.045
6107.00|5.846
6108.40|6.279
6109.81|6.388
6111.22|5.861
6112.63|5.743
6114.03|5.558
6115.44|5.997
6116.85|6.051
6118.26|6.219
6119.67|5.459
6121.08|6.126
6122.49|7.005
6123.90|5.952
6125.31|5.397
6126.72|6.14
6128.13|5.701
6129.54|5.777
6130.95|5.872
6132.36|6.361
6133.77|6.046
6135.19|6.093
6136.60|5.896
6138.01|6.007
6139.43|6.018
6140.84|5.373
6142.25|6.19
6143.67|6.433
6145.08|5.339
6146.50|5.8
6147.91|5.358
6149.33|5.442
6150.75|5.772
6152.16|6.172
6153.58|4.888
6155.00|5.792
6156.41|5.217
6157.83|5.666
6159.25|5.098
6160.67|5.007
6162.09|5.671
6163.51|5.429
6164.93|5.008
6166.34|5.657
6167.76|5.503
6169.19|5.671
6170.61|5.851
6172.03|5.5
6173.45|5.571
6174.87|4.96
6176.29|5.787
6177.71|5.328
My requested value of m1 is 0.01 mag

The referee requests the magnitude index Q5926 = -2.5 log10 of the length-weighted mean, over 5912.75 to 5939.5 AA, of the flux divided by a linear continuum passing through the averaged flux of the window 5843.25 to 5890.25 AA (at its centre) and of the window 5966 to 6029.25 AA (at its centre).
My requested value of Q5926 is 0.02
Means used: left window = 5.92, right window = 5.66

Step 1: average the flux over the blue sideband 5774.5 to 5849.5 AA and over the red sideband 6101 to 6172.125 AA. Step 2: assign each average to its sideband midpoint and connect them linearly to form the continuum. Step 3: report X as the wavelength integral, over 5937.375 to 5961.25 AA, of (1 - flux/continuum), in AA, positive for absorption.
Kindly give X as 0.8 AA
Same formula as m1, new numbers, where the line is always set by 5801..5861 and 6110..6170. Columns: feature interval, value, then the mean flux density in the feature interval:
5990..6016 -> 0.02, 5.72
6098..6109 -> 0.03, 5.65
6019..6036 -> 0.05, 5.57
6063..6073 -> -0.05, 6.08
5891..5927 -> 0.07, 5.54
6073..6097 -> 0.02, 5.68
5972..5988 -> 0.01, 5.79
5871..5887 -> -0.03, 6.08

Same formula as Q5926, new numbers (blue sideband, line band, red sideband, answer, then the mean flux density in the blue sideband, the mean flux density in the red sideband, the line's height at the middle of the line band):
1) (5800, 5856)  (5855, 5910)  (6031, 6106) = 0.05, 5.96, 5.79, 5.92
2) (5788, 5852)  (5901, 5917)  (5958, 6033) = 0.01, 5.97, 5.67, 5.81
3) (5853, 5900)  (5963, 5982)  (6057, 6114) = -0.01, 5.71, 5.76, 5.73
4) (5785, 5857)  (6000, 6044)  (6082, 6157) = 0.05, 5.93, 5.8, 5.84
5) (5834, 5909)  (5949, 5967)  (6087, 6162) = 0.02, 5.75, 5.77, 5.76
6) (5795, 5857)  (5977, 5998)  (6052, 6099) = -0.01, 5.97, 5.75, 5.83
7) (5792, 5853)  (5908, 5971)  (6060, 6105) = 0.03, 5.97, 5.76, 5.87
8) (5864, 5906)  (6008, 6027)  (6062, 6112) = 0.08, 5.69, 5.77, 5.75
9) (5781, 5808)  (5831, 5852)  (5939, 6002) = -0.03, 5.74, 5.77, 5.75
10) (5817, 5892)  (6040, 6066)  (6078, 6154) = -0.02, 5.92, 5.81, 5.84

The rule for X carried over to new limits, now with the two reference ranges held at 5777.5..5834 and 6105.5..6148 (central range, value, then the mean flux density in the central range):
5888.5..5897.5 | 1.43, 4.98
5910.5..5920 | 0.18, 5.81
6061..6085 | 0.33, 5.85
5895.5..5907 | 0.84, 5.49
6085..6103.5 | 0.85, 5.66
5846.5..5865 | 0.18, 5.86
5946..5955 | 0.73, 5.44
